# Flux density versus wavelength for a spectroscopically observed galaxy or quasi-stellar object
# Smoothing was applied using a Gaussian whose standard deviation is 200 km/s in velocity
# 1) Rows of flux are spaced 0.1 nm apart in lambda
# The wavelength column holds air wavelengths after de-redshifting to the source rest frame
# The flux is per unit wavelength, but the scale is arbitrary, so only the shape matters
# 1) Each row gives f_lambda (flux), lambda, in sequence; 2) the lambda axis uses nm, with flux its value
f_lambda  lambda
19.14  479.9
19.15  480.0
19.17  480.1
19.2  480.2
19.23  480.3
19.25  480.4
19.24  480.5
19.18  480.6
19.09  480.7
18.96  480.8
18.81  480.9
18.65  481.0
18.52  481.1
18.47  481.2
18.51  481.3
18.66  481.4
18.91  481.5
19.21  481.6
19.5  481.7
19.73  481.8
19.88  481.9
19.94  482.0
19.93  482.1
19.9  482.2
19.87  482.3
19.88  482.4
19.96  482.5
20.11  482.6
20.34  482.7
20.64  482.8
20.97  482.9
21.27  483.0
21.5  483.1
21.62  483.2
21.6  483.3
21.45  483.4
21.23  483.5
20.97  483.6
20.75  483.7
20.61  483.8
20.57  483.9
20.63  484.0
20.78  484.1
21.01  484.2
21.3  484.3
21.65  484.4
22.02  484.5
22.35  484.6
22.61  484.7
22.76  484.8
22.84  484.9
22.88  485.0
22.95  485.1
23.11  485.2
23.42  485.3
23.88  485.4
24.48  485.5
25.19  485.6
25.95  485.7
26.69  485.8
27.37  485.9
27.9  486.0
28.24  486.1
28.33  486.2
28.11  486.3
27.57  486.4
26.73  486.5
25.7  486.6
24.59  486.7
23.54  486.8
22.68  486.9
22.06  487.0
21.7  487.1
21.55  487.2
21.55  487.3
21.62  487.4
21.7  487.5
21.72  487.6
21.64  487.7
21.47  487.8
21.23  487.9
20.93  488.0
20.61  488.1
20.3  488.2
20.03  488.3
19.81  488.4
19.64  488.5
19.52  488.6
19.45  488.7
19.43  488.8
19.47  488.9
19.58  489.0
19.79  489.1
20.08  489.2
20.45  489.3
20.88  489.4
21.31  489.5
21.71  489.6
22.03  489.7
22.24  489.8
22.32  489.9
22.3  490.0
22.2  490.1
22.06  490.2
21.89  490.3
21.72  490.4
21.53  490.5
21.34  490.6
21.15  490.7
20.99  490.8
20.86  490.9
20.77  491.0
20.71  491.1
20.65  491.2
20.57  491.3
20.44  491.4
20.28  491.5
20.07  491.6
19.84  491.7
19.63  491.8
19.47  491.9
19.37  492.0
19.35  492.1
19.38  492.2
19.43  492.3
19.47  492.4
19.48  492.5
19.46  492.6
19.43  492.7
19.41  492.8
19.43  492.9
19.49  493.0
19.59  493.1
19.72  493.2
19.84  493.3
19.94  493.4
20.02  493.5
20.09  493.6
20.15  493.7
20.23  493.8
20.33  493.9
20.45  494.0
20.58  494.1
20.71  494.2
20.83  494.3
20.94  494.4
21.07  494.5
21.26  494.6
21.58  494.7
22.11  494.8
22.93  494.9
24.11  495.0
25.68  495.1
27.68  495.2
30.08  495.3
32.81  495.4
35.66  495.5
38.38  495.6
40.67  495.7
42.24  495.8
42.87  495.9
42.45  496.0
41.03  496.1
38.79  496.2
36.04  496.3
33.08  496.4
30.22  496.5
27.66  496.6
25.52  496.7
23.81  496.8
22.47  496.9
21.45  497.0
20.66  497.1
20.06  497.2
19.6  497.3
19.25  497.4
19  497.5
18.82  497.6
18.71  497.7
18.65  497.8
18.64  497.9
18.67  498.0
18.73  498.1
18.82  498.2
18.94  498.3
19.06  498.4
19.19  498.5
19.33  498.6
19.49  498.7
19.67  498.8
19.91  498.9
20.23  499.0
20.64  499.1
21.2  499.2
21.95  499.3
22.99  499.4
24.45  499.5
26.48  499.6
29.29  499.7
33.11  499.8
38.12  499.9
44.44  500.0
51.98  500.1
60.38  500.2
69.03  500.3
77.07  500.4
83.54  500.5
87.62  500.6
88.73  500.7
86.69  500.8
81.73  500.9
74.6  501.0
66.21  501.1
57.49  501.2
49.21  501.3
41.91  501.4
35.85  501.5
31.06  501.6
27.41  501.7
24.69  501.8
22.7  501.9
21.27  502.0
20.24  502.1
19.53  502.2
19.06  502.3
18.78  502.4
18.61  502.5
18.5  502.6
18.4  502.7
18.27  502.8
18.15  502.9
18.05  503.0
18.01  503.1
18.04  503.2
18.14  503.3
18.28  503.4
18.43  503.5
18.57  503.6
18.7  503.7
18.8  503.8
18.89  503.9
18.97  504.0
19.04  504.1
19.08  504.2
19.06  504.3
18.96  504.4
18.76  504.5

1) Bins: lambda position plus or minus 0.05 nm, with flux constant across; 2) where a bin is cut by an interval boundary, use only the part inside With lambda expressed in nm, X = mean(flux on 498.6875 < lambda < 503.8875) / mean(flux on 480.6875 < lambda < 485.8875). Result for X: 1.7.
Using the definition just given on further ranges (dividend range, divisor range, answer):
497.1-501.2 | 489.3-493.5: 1.80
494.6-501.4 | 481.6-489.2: 1.59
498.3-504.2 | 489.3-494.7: 1.62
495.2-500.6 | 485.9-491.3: 1.40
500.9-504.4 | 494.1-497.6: 0.96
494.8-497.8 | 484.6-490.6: 1.27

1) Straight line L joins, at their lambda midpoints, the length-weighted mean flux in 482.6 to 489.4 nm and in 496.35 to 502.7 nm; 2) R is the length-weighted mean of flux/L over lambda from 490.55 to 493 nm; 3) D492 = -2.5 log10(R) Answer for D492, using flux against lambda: 0.323 mag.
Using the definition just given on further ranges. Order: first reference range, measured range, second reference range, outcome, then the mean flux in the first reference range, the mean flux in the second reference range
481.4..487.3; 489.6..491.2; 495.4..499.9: 0.11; 22.4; 25.9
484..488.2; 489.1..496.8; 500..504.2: 0.23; 23.4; 37.2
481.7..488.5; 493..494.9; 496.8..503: 0.36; 22.3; 32.9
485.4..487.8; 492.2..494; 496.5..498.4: 0.13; 24.6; 20.7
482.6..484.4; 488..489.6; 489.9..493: 0.03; 21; 20.4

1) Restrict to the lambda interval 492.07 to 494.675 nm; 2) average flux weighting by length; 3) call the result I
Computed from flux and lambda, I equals 20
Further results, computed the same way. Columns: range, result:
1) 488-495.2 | 20.7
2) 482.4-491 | 22.1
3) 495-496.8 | 34.2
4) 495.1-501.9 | 35.6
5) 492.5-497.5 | 25.4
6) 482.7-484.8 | 21.3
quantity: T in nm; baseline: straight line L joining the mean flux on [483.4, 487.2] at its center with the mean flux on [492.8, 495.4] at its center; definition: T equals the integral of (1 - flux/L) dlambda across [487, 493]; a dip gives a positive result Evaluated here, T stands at 0.53 nm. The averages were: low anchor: 23.6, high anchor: 21.7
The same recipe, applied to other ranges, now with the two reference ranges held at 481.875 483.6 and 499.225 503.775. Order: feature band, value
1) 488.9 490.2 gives 0.27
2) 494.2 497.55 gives 0.44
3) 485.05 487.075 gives -0.15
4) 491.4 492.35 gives 0.30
